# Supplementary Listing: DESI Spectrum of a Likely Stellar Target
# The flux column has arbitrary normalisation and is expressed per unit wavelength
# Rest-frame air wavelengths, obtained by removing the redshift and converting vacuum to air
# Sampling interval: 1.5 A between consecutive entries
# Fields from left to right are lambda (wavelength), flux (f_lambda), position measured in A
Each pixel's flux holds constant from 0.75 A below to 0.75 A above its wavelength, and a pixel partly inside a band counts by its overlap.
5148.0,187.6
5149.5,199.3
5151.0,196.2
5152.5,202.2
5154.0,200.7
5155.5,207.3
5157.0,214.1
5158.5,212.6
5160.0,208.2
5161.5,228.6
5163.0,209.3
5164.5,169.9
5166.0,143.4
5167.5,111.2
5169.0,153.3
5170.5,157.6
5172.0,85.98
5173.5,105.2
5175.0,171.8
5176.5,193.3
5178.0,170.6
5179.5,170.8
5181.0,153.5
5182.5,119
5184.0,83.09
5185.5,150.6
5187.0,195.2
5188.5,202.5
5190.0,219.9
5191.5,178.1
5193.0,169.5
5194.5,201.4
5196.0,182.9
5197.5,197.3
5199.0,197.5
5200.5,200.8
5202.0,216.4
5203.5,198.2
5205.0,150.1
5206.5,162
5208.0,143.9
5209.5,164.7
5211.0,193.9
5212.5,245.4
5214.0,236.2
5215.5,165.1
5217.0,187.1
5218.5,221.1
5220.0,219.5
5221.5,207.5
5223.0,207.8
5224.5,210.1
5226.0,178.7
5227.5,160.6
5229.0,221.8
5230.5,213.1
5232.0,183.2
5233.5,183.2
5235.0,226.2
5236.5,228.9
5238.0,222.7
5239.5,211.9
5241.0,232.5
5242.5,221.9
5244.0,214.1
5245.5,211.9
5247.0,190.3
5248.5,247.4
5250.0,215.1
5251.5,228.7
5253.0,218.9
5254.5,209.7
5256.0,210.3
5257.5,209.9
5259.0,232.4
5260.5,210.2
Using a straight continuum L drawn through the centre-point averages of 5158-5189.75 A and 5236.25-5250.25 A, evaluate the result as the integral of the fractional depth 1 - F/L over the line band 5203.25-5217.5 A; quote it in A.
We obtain 0.6 A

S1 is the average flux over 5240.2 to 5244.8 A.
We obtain 223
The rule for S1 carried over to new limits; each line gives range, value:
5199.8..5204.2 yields 205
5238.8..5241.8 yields 222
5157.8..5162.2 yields 216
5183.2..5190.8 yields 170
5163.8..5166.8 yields 156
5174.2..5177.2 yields 181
